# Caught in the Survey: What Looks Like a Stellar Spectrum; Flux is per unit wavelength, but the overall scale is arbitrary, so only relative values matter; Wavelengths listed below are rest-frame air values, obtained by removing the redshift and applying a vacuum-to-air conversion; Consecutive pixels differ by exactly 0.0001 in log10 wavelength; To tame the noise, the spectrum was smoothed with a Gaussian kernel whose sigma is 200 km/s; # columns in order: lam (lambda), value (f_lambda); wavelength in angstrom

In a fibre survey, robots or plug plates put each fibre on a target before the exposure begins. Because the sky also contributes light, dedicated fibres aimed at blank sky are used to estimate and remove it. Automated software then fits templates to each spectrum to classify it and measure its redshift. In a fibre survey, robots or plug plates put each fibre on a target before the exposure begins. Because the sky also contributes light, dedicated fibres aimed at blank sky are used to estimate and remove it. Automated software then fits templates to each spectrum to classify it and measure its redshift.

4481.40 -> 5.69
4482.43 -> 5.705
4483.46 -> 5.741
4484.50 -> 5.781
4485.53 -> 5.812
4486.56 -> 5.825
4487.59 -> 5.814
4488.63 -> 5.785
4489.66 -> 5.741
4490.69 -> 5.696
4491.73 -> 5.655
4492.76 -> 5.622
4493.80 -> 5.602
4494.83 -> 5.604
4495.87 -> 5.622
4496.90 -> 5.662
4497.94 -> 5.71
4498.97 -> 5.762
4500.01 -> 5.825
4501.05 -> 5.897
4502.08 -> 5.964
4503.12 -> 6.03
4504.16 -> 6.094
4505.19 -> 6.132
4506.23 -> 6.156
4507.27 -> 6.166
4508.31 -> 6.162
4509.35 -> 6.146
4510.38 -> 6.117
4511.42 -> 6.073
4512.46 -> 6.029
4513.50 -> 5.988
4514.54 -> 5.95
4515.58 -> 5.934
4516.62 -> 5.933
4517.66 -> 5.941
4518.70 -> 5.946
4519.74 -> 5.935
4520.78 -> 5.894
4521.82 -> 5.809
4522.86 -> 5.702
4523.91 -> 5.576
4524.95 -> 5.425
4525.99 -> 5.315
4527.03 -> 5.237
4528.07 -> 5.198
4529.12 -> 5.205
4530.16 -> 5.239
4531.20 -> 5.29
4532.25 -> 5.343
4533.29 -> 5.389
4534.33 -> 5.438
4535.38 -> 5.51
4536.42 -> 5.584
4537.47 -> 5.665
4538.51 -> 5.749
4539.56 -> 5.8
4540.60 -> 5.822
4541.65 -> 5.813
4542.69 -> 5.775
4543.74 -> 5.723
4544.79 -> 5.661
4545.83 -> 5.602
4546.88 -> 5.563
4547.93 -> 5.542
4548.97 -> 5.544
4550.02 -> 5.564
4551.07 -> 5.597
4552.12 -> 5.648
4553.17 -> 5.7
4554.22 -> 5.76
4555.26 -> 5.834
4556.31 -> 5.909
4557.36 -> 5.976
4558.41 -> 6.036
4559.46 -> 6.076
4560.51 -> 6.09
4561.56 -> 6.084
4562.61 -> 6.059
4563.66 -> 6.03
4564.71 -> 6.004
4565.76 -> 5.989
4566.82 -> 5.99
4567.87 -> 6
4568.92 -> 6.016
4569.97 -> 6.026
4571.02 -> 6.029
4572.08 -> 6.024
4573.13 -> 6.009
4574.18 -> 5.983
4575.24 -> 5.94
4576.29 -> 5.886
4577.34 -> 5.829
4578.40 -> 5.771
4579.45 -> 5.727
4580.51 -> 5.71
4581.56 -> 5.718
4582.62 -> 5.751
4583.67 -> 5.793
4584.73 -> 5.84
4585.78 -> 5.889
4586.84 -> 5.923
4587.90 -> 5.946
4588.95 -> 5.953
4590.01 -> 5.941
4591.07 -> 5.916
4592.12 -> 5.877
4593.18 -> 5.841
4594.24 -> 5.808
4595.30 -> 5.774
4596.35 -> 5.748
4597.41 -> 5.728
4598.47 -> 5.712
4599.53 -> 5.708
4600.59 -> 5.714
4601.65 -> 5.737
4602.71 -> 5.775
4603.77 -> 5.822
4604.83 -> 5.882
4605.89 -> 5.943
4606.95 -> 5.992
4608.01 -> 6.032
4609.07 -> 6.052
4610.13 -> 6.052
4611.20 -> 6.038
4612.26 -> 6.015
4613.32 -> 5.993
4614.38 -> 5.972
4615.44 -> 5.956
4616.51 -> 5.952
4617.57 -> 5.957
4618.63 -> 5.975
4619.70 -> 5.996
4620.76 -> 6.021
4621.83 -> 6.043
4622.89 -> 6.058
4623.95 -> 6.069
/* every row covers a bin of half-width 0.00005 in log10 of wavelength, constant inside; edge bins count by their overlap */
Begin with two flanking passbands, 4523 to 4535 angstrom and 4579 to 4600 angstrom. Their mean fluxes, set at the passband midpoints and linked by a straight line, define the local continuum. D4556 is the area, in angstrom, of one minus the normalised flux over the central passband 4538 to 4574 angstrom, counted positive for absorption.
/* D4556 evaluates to -1.95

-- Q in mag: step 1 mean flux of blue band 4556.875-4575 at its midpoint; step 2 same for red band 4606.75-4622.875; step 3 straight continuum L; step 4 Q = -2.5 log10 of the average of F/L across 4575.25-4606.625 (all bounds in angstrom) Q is 0.035 mag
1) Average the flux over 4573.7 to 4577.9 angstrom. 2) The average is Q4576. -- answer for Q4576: 5.9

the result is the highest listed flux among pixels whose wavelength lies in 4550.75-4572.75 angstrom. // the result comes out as 6.09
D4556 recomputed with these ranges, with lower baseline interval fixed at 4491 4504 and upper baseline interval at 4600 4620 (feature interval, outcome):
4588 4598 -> 0.1 angstrom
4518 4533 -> 0.7 angstrom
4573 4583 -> 0.1 angstrom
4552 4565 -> -0.2 angstrom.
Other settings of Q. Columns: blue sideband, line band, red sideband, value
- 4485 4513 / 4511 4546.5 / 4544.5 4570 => 0.04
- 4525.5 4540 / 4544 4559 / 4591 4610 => -0.03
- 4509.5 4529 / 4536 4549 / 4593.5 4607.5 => 0.02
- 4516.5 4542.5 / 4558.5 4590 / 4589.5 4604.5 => -0.04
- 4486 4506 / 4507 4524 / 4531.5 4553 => -0.05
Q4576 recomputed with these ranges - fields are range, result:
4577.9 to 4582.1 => 5.73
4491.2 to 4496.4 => 5.62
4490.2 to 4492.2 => 5.66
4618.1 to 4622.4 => 6.01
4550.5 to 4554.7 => 5.66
